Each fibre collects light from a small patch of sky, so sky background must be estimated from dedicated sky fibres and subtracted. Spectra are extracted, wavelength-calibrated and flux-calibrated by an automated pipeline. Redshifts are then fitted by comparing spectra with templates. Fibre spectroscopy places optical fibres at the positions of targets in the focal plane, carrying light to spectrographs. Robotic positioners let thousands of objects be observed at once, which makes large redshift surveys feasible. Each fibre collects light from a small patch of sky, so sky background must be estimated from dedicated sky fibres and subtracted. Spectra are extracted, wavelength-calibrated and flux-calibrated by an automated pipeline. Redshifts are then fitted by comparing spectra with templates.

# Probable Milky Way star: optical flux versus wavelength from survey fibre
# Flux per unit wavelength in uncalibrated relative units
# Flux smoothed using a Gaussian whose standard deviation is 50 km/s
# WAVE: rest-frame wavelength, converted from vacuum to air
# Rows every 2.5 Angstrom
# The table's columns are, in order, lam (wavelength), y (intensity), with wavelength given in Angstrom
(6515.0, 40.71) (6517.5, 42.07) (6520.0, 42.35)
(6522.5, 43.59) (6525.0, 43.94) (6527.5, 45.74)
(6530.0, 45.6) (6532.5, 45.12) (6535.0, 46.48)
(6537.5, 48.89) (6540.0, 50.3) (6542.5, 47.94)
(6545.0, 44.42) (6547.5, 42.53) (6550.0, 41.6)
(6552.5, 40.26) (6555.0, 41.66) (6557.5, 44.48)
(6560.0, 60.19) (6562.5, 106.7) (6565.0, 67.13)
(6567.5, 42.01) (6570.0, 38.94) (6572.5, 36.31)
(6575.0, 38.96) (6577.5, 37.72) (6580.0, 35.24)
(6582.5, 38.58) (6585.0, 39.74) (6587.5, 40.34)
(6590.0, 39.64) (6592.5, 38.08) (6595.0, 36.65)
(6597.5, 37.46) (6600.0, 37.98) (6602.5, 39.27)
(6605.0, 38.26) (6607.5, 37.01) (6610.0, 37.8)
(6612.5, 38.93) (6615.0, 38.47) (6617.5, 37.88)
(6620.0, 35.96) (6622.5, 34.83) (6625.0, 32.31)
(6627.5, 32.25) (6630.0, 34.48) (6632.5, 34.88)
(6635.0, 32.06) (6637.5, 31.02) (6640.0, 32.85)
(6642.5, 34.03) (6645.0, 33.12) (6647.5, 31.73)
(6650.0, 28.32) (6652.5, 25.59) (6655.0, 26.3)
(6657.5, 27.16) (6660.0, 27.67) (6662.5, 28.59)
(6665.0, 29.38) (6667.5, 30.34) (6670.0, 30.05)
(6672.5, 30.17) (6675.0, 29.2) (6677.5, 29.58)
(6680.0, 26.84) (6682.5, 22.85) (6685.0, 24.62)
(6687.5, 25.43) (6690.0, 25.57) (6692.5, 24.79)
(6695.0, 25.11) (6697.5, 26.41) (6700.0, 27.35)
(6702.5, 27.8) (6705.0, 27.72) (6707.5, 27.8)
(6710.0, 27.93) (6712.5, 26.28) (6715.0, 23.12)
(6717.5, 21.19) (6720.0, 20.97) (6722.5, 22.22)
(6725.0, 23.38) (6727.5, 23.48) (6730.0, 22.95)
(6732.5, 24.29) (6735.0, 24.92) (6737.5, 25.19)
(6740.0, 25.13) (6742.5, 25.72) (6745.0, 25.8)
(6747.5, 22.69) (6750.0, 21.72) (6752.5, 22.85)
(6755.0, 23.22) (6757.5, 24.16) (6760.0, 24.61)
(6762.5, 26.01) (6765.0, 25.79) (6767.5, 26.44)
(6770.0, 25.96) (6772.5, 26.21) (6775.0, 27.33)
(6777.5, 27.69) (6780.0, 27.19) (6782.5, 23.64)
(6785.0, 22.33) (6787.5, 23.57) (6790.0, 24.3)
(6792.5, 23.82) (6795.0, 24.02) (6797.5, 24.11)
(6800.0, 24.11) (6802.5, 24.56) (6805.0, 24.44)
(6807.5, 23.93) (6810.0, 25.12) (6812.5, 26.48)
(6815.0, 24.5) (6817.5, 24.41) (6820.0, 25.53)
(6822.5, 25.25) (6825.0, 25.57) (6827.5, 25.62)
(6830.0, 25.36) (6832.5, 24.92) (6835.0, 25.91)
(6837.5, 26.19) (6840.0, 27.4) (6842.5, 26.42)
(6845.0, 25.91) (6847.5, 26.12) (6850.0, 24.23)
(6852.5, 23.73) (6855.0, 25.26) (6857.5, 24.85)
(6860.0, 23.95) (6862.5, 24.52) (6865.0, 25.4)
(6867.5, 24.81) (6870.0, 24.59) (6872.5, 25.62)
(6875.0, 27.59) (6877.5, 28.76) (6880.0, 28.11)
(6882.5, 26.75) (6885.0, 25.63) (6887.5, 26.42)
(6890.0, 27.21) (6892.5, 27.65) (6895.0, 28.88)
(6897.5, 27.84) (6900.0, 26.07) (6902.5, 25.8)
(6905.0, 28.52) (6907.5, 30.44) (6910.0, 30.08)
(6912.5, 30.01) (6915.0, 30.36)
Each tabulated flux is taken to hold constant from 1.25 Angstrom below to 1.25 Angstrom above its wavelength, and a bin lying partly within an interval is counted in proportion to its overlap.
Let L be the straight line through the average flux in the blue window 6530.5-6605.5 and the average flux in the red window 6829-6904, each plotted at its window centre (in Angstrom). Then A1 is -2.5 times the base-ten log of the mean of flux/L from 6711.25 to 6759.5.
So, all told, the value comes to 0.40 mag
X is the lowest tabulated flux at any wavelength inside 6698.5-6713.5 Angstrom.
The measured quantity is 26.28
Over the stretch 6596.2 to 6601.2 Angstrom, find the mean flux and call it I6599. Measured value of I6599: 37.7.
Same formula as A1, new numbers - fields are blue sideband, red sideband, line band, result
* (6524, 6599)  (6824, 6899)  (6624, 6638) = 0.24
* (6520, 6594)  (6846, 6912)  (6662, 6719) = 0.37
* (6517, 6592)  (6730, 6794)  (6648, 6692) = 0.23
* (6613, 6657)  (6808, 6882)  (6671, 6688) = 0.15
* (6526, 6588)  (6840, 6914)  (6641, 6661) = 0.36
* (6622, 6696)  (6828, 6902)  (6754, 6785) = 0.08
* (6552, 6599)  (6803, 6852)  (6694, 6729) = 0.35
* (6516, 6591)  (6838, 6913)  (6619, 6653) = 0.25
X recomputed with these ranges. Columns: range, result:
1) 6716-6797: 20.97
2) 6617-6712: 22.85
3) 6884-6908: 25.63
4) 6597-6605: 37.46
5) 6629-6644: 31.02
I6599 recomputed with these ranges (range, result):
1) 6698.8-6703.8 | 27.6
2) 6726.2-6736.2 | 23.9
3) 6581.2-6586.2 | 39.1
